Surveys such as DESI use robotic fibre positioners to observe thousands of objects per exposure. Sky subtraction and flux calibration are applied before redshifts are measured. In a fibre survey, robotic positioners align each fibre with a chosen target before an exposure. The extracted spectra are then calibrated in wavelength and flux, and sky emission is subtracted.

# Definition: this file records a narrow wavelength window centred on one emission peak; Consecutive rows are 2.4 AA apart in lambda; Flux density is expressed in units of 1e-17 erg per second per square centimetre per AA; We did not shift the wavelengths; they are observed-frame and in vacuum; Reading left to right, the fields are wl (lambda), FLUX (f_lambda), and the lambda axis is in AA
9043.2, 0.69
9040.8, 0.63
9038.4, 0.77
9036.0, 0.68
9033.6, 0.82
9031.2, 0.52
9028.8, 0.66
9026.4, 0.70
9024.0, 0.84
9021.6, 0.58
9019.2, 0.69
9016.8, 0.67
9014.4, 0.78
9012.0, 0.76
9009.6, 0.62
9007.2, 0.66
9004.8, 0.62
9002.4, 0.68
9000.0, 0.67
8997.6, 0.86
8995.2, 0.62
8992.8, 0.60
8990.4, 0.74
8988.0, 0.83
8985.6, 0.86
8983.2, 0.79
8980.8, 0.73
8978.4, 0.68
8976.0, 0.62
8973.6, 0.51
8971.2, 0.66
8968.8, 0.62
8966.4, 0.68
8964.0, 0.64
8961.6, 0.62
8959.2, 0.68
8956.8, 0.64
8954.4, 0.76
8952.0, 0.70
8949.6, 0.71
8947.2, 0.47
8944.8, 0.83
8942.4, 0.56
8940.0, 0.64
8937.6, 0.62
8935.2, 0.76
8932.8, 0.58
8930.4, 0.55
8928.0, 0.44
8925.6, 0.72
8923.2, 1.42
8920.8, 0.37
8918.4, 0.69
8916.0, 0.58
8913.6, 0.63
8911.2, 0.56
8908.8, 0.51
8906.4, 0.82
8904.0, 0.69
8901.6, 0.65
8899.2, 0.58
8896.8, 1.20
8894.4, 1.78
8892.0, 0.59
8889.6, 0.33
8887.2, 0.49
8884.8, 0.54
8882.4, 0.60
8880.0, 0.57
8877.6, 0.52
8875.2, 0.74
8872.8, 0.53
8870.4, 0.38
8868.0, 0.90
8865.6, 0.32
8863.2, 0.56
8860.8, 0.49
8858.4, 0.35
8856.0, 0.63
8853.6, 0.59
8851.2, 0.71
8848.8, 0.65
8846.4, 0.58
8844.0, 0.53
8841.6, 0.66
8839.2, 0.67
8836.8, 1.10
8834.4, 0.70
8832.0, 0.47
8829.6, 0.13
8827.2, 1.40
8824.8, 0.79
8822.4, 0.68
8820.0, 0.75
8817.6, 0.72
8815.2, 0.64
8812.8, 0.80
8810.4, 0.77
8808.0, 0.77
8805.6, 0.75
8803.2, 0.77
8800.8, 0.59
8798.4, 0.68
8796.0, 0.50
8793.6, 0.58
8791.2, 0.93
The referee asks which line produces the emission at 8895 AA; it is H-beta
